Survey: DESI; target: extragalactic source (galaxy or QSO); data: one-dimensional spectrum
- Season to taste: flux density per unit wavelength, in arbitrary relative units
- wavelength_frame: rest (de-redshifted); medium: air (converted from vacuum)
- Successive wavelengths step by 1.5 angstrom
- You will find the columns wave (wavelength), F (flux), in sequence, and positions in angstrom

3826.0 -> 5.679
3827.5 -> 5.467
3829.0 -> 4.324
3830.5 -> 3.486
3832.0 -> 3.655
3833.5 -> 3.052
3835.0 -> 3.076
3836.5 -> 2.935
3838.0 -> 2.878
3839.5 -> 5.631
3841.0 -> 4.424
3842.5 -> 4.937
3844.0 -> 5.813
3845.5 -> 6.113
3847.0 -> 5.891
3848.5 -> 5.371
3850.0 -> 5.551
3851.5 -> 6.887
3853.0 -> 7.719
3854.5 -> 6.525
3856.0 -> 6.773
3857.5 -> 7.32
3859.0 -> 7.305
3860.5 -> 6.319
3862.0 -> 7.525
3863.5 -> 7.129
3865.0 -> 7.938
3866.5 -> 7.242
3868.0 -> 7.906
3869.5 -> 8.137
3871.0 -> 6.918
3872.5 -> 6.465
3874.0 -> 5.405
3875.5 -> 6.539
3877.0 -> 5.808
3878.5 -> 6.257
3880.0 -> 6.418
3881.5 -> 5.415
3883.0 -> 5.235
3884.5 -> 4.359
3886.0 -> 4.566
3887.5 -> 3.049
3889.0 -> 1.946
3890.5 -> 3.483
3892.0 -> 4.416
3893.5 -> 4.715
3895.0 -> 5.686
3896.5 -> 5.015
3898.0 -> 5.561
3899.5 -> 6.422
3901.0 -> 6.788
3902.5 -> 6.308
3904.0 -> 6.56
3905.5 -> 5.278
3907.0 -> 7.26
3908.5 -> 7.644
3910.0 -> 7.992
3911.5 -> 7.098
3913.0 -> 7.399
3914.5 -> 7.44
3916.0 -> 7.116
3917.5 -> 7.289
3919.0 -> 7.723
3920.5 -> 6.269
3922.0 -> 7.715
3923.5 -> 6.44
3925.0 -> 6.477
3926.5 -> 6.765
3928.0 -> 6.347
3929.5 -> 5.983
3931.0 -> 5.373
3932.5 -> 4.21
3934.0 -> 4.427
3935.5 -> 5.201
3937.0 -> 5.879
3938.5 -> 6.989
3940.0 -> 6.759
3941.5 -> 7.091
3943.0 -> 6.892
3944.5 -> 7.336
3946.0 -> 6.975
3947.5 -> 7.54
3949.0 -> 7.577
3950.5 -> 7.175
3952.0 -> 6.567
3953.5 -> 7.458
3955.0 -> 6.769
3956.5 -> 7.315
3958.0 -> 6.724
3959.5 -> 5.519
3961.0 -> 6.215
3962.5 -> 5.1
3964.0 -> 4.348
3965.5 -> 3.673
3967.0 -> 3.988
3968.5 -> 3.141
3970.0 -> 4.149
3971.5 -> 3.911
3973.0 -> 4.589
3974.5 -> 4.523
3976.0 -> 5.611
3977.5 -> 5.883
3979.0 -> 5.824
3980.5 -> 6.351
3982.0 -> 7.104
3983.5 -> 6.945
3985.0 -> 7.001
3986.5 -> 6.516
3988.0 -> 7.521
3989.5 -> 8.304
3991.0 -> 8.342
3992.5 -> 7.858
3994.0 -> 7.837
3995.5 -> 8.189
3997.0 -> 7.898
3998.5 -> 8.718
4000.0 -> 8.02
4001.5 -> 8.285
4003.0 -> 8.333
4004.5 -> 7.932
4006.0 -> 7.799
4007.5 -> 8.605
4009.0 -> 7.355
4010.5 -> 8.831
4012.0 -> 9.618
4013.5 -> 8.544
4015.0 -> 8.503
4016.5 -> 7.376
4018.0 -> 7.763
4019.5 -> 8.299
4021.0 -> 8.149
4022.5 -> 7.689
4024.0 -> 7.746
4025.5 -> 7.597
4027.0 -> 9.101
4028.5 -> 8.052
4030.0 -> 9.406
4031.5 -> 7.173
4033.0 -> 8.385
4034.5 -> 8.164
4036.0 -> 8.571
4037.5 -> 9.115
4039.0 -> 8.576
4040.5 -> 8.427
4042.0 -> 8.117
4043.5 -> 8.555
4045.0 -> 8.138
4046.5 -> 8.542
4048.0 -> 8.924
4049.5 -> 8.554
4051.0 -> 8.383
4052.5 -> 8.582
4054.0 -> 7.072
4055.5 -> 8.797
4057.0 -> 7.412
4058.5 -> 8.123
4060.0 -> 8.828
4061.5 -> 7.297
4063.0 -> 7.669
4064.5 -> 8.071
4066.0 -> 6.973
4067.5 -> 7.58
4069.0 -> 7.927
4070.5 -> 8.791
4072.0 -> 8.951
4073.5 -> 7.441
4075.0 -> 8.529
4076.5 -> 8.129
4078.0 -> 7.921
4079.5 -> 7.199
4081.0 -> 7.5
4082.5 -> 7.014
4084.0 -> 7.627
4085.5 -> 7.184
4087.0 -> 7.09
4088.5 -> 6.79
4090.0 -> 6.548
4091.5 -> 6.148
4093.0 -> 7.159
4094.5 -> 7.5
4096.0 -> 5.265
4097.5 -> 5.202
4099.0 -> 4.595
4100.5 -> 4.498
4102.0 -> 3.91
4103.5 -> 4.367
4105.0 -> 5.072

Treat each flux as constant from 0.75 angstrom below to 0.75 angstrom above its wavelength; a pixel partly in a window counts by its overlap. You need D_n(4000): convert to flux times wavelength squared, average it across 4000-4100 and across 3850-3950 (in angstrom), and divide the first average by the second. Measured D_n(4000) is 1.3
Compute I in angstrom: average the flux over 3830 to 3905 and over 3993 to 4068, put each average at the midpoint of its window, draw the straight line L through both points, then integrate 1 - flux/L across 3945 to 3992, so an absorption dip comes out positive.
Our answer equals 7.2 angstrom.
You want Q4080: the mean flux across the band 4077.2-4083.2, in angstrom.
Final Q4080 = 7.42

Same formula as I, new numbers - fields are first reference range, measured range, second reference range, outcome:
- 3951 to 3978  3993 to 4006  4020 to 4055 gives -2.7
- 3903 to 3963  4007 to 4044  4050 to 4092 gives -4.7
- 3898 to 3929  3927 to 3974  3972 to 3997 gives 6.8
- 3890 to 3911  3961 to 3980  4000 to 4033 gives 6.9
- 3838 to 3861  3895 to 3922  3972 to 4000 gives -1.3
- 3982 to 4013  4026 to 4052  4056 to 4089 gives -2.1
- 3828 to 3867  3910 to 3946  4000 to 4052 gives 1.3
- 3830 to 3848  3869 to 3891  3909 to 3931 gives 1.1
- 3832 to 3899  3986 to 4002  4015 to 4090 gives -1.6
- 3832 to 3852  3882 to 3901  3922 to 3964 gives 3.2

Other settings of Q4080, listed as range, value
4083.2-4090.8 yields 7.04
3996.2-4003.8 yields 8.25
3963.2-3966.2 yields 4.03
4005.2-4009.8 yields 7.93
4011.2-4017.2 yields 8.52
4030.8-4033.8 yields 7.8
